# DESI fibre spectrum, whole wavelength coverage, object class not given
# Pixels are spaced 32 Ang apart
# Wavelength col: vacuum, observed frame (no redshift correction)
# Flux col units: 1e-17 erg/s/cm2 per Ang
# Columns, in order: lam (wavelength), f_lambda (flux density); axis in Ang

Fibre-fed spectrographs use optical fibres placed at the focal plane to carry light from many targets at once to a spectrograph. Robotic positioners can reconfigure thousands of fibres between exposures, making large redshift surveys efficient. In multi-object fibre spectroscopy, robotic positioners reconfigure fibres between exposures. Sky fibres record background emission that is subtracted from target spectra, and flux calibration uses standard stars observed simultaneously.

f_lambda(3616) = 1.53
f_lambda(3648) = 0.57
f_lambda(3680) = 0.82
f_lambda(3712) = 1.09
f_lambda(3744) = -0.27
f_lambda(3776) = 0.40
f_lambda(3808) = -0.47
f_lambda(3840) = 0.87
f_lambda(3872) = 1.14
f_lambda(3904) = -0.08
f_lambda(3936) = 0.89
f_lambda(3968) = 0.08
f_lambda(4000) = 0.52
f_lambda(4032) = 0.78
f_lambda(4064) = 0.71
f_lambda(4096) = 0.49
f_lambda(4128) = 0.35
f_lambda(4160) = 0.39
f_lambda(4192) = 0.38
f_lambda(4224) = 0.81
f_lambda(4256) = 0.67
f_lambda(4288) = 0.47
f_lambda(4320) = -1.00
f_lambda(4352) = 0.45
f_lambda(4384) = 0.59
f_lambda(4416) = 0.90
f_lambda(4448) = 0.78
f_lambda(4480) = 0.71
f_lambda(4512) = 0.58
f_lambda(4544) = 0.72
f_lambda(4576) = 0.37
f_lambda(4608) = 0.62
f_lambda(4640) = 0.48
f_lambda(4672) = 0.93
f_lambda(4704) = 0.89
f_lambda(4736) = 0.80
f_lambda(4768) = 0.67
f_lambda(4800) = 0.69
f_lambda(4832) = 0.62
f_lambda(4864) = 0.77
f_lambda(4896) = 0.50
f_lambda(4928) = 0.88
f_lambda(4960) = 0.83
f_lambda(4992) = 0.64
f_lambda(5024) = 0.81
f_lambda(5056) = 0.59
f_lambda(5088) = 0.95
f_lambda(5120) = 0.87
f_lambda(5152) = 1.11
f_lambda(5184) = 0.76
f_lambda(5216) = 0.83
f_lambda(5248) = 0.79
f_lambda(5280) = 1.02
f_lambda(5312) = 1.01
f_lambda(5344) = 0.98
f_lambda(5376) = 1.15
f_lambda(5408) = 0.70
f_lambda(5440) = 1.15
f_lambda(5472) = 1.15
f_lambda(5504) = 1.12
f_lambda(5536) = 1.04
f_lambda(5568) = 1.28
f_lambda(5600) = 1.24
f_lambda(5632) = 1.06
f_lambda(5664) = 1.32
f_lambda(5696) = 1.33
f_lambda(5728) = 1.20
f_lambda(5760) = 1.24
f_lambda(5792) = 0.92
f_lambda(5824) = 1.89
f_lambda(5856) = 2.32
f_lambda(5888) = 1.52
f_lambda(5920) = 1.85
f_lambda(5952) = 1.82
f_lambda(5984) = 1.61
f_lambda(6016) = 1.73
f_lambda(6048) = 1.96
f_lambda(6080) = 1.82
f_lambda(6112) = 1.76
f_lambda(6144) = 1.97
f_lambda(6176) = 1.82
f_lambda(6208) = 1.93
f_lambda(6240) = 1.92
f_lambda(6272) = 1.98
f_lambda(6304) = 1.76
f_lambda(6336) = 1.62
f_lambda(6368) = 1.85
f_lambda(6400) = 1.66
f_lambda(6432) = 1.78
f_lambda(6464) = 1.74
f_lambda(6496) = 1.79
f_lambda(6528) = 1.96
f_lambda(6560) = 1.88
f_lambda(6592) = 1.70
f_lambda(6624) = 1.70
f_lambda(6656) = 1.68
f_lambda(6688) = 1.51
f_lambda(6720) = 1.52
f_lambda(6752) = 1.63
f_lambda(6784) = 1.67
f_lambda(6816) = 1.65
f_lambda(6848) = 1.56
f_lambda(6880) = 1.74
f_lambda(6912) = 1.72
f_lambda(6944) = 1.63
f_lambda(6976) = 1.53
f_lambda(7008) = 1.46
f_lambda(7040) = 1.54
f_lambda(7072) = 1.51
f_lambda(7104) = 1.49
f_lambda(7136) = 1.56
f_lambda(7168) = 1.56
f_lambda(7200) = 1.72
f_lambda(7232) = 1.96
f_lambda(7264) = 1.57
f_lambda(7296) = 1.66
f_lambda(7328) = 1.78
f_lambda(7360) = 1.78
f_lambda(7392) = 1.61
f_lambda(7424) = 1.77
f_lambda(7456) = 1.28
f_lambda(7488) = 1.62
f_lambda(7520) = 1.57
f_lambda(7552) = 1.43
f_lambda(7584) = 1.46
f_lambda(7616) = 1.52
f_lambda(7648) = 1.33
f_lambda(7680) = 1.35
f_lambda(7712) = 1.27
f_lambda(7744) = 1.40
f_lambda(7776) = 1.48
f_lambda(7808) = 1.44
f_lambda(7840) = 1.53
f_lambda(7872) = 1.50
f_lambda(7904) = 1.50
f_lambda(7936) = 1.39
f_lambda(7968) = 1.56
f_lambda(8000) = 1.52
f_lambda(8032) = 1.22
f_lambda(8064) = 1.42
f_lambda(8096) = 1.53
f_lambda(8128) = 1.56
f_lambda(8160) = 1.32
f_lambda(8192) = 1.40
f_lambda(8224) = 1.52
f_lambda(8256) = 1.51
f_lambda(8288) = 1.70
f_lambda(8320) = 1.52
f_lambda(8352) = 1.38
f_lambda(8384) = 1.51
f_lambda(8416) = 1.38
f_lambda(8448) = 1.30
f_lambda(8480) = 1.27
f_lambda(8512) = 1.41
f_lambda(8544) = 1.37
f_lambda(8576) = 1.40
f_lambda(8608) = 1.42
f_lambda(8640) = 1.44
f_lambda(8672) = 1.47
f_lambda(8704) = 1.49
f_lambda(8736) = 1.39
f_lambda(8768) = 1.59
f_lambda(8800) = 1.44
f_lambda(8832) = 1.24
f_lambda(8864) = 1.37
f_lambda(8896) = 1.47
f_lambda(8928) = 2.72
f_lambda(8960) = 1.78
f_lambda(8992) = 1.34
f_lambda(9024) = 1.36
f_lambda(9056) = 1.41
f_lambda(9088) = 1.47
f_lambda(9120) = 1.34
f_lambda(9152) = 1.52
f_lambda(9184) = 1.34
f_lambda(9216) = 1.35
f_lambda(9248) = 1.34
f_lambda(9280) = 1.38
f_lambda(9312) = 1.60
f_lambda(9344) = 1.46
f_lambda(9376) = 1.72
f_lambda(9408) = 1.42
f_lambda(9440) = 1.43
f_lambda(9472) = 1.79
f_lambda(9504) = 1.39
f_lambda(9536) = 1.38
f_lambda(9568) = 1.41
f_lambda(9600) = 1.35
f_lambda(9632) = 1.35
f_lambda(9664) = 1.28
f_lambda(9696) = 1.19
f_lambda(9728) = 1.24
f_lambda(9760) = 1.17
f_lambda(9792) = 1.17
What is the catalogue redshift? 0.362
